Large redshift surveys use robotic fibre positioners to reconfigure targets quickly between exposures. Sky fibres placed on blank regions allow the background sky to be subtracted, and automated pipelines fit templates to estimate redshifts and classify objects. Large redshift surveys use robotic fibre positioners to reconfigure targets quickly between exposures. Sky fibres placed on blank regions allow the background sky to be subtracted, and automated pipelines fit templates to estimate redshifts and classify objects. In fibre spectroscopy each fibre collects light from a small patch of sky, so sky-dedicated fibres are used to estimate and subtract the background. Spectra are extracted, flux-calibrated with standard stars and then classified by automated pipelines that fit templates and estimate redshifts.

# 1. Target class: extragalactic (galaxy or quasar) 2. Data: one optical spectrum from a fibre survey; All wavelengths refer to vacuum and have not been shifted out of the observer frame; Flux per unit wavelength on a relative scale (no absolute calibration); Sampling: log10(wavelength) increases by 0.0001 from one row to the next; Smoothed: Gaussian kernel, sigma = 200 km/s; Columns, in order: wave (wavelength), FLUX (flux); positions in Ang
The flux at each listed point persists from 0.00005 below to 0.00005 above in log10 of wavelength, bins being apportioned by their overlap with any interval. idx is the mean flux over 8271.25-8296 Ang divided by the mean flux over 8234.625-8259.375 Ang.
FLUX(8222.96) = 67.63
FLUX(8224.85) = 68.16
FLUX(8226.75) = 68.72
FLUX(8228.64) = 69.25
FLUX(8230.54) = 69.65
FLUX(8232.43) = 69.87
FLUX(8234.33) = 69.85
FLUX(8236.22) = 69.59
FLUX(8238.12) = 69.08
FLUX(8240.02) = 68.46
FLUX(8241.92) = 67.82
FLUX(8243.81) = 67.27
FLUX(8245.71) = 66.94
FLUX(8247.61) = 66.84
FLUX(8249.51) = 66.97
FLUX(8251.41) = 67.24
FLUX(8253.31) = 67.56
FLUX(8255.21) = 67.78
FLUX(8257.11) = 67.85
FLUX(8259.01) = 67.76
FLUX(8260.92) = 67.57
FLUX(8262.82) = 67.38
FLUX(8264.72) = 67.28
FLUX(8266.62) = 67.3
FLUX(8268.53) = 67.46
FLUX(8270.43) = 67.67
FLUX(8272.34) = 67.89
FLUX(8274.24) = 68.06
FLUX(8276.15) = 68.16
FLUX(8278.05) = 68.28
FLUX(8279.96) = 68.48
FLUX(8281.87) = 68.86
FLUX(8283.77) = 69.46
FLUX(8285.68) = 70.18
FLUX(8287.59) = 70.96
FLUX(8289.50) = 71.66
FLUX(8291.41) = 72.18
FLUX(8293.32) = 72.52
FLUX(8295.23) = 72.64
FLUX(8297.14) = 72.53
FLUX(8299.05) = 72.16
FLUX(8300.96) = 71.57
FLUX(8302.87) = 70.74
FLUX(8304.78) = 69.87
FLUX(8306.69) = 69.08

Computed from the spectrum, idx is 1.03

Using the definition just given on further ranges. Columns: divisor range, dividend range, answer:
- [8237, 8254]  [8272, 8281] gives 1.01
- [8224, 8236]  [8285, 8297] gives 1.04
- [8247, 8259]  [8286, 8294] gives 1.06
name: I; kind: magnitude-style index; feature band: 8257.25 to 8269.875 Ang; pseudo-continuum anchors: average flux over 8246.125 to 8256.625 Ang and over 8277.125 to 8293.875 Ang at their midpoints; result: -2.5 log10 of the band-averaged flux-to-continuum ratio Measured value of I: 0.01 mag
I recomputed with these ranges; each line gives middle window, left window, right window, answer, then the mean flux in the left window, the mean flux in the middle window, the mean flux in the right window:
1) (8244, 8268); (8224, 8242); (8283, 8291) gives 0.04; 69.1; 67.4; 70.6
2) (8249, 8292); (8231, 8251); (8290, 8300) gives 0.03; 68.3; 68.4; 72.4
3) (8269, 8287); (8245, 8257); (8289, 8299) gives 0.03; 67.3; 68.6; 72.3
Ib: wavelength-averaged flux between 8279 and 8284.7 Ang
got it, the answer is 68.9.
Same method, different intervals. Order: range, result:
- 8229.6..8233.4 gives 69.8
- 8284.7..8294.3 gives 71.4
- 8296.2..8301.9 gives 72.1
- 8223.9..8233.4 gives 69.1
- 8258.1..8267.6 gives 67.4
